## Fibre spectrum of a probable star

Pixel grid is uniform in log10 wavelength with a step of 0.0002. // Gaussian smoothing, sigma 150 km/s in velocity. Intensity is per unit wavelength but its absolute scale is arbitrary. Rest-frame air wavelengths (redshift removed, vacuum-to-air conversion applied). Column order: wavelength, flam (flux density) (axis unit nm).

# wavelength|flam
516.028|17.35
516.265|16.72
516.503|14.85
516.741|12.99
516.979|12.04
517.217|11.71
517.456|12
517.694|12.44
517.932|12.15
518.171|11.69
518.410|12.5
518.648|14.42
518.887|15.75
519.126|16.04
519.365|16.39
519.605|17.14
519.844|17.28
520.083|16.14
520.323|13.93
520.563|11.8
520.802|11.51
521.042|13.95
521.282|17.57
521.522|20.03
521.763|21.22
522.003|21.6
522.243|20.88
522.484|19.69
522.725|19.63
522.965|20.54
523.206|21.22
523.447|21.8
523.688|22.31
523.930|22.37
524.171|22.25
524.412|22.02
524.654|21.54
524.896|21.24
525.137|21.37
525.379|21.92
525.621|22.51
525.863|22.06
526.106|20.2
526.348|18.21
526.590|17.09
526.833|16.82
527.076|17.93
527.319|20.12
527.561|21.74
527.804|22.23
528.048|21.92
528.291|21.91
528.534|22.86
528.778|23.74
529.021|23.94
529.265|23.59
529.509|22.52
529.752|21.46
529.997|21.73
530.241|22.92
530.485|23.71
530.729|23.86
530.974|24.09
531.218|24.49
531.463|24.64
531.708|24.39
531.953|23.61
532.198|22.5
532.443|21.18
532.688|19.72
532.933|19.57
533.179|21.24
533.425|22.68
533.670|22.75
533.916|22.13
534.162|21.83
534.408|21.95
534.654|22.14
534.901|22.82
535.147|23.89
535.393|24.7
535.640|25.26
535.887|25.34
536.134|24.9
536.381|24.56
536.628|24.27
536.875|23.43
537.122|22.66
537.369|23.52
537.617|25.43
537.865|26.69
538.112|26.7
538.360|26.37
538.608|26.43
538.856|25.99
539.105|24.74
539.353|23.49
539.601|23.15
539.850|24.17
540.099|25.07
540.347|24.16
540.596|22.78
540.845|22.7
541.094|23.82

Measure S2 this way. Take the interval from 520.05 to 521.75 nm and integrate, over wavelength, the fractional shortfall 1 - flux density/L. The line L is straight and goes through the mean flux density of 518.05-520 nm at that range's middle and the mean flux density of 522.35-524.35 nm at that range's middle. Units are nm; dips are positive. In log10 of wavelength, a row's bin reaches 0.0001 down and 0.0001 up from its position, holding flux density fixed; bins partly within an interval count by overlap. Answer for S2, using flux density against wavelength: 0.24 nm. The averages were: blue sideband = 15.2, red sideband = 21.2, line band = 15.3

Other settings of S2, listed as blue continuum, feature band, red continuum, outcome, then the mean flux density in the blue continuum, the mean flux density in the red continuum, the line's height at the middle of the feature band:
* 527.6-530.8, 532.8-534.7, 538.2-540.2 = 0.16 nm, 22.8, 24.9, 23.8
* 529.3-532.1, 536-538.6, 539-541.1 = -0.14 nm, 23.4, 23.8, 23.7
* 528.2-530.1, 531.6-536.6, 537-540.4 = 0.21 nm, 22.7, 24.9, 23.9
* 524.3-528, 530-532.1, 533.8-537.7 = -0.16 nm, 20.5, 23.7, 22.1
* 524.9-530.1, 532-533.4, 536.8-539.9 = 0.11 nm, 21.2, 24.9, 23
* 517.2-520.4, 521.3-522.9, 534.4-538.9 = -0.40 nm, 14.3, 24.6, 16.2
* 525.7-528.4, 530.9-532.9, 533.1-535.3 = -0.11 nm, 20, 22.4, 21.7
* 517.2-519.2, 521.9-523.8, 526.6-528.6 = -0.47 nm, 13.2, 20.4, 16.8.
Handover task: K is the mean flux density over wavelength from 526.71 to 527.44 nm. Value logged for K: 18.3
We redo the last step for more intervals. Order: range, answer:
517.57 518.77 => 12.7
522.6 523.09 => 20.1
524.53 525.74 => 21.7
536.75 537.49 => 23.2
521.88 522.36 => 21.3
